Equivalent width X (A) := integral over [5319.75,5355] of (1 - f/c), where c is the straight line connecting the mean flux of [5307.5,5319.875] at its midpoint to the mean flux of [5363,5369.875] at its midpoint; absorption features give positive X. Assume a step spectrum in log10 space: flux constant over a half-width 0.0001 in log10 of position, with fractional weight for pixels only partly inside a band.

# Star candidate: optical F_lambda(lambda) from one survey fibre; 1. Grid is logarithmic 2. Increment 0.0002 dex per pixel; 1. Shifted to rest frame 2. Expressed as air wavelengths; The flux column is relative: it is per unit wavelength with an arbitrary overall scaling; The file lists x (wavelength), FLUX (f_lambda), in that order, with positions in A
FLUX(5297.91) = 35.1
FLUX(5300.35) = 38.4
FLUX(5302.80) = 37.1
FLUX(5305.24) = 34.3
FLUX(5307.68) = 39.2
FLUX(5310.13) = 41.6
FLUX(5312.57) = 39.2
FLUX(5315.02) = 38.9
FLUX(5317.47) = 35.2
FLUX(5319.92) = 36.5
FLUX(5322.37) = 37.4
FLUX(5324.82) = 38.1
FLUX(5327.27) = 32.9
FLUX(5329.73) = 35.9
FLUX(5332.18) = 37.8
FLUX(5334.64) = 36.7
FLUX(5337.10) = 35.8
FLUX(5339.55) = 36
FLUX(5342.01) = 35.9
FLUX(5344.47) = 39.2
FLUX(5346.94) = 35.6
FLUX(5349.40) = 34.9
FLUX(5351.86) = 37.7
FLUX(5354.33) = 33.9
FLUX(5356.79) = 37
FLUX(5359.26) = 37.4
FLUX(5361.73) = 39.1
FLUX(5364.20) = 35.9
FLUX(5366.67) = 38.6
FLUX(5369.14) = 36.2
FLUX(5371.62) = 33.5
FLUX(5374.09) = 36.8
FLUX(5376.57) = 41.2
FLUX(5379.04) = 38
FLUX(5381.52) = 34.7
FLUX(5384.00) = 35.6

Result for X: 1.42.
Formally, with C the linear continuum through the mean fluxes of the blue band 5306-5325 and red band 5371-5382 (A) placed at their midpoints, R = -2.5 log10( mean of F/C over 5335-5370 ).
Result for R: 0.03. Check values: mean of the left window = 38.2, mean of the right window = 37.2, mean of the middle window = 36.7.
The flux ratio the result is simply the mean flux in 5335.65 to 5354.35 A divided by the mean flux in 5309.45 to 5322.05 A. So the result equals 0.95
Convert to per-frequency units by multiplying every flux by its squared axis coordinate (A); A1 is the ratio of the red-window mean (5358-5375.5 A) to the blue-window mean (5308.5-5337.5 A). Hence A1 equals 1.01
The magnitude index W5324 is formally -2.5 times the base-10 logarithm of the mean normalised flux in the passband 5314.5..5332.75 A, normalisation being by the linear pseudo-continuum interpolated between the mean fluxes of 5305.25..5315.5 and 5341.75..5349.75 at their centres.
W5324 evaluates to 0.05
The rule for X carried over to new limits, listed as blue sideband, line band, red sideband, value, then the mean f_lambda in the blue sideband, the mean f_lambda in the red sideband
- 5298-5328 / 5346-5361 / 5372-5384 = 0.4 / 37.4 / 37.2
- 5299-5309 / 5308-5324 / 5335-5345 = -0.5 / 37.2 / 36.6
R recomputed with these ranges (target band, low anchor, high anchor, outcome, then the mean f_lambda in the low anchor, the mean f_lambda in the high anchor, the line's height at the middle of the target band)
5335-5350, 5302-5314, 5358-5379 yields 0.04 mag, 38.3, 37.4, 37.8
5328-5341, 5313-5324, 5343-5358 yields 0.01 mag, 37.2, 36.4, 36.8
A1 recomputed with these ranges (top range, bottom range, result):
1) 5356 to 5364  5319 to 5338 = 1.05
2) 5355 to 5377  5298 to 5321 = 1.00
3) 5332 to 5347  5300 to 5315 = 0.97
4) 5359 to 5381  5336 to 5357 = 1.04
